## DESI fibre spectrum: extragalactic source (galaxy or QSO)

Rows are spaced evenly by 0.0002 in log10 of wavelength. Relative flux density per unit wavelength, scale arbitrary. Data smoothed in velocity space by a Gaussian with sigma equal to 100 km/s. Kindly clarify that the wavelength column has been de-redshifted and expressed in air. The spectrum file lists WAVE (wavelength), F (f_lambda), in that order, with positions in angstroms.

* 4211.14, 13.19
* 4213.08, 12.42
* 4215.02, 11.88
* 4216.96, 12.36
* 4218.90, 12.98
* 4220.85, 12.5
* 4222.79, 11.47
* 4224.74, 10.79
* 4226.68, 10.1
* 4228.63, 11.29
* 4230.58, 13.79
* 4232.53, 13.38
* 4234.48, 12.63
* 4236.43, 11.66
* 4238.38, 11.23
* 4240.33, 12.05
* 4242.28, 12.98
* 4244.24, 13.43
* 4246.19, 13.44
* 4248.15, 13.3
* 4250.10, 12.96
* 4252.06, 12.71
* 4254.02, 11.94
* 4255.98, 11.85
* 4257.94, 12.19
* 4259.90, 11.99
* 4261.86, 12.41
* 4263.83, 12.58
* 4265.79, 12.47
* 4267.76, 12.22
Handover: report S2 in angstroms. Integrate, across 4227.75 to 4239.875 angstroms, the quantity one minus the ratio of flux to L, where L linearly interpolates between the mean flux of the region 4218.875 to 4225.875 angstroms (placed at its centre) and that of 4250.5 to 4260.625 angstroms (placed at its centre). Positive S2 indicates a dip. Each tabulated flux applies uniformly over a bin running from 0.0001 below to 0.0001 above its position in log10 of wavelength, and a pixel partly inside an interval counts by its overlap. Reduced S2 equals -0.4 angstroms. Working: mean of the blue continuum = 11.7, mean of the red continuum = 12.2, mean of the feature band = 12.3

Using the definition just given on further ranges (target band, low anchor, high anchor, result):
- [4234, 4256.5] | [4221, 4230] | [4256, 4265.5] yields -1.4 angstroms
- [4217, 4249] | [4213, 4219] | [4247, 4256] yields 0.4 angstroms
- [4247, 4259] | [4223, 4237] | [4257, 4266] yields -0.3 angstroms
